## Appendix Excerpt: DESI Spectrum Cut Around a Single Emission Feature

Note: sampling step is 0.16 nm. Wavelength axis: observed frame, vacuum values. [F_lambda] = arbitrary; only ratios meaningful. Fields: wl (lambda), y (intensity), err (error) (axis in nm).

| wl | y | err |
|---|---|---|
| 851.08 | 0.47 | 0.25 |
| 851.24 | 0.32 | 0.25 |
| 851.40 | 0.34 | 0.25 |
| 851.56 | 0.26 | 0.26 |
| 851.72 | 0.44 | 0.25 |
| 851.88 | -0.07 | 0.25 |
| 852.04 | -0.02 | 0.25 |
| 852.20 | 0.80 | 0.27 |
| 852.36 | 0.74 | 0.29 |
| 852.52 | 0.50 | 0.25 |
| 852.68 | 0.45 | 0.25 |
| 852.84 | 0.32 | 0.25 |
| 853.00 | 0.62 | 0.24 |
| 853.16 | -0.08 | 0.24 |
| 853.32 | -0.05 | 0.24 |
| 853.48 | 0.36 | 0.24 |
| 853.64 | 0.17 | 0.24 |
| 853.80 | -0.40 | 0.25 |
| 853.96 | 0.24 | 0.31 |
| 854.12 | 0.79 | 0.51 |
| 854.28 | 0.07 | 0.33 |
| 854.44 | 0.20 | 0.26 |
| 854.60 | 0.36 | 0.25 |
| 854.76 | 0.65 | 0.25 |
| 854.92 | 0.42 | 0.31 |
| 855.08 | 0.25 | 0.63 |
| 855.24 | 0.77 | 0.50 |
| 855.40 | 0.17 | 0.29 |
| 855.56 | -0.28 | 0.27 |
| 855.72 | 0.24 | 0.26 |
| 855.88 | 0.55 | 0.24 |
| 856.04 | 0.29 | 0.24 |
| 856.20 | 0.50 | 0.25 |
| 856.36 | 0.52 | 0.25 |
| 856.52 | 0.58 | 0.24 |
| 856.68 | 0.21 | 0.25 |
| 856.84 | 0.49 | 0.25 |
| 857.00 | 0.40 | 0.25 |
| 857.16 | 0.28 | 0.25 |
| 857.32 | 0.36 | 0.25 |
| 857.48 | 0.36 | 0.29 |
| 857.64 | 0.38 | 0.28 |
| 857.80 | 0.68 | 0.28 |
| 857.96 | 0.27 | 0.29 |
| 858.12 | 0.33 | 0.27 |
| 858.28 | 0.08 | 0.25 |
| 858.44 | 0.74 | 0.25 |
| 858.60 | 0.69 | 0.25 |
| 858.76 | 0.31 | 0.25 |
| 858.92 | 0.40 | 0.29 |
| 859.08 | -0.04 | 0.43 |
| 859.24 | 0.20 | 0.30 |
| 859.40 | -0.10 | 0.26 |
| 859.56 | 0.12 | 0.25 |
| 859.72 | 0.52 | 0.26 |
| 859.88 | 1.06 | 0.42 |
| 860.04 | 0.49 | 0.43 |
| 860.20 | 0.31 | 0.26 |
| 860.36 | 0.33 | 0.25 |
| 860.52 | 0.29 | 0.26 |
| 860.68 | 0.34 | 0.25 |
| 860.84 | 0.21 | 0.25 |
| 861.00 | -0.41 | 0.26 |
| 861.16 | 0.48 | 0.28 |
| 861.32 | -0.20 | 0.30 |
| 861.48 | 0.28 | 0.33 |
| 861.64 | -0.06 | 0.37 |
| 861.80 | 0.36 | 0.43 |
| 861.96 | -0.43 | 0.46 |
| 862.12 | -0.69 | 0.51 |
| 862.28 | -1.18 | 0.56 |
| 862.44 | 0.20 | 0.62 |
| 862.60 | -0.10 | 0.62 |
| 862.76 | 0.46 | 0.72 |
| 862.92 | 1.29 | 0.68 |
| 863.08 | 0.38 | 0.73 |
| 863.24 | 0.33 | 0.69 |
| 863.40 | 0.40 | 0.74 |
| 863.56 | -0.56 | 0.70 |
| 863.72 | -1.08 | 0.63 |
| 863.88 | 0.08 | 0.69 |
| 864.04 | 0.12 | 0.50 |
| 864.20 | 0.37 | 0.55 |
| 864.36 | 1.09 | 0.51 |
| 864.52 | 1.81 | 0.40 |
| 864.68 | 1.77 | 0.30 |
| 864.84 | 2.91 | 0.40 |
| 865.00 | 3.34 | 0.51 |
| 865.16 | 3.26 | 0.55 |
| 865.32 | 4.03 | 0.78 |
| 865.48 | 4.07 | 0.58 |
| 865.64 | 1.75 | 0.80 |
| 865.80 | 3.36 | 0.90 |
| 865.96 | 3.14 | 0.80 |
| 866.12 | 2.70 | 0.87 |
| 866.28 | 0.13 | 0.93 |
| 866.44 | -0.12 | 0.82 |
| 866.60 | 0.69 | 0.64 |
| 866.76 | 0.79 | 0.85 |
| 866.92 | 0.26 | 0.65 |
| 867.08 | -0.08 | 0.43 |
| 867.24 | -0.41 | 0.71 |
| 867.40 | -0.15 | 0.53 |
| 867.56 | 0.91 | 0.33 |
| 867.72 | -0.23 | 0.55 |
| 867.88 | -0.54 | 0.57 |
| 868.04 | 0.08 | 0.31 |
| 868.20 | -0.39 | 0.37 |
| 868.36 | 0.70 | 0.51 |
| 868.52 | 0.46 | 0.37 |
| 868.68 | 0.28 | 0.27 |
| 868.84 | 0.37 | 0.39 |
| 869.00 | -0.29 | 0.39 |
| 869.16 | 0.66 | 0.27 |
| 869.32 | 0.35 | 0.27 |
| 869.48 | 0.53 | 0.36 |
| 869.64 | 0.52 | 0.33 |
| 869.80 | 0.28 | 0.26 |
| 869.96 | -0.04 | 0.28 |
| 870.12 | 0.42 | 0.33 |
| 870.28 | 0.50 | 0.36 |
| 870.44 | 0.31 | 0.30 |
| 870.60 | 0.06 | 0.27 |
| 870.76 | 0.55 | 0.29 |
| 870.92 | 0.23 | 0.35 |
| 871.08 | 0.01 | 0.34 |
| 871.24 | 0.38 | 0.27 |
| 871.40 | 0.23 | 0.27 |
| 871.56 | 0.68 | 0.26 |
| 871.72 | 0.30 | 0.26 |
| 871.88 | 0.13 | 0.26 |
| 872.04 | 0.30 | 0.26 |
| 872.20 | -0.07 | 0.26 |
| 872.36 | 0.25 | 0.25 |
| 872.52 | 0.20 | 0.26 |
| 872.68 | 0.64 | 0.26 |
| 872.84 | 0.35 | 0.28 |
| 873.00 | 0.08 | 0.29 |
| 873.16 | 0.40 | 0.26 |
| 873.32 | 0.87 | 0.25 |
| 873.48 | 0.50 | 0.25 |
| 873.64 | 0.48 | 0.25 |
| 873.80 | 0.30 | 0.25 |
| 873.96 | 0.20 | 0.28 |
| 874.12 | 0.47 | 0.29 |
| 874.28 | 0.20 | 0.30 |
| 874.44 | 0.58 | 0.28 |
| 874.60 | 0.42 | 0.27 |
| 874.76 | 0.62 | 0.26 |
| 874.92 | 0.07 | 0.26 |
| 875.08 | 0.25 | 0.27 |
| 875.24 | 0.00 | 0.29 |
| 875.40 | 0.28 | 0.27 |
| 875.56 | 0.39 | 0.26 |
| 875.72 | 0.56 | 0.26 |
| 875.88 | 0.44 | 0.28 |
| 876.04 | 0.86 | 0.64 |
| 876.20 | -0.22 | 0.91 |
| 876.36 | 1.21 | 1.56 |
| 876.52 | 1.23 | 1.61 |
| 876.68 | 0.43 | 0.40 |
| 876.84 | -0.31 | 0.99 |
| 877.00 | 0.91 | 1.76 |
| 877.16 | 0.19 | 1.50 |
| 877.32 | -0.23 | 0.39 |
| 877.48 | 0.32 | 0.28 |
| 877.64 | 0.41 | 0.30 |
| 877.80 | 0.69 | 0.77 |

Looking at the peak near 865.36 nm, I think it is [O II]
